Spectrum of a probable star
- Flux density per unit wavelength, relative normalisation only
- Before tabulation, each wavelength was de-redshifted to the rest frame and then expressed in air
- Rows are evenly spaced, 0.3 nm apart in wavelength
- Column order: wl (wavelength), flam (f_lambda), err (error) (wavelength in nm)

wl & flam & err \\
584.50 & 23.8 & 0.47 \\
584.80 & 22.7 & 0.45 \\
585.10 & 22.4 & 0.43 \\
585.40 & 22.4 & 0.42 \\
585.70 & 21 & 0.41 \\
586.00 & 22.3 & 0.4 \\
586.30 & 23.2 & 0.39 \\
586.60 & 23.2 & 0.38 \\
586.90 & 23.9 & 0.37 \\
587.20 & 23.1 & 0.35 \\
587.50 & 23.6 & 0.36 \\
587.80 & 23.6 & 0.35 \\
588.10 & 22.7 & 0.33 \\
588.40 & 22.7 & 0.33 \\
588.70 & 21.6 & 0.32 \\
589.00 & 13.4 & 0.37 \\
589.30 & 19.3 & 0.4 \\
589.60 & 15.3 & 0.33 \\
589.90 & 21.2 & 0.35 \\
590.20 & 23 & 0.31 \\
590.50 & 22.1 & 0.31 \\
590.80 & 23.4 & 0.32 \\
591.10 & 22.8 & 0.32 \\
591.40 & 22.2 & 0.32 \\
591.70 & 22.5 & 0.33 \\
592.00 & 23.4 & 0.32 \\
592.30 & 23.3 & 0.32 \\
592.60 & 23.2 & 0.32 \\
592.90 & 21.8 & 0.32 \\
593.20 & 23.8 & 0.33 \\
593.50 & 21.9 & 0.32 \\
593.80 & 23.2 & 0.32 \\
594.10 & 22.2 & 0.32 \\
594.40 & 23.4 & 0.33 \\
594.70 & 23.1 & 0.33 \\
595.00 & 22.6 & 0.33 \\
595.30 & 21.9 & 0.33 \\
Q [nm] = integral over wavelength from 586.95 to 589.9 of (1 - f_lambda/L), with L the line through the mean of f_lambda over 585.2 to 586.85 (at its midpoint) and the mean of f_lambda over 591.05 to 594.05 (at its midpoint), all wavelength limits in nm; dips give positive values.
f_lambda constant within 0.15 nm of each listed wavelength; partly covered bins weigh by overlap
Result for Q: 0.24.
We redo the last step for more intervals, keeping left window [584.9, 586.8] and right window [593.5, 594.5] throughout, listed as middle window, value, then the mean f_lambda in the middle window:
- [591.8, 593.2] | -0.019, 23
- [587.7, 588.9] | 0.017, 22.2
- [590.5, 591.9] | -0.002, 22.7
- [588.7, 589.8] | 0.272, 17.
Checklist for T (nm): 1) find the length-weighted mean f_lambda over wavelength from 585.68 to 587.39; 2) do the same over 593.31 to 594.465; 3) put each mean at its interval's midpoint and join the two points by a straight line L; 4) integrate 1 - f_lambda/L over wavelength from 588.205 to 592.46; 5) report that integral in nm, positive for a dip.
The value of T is 0.30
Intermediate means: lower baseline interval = 22.9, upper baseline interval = 22.7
